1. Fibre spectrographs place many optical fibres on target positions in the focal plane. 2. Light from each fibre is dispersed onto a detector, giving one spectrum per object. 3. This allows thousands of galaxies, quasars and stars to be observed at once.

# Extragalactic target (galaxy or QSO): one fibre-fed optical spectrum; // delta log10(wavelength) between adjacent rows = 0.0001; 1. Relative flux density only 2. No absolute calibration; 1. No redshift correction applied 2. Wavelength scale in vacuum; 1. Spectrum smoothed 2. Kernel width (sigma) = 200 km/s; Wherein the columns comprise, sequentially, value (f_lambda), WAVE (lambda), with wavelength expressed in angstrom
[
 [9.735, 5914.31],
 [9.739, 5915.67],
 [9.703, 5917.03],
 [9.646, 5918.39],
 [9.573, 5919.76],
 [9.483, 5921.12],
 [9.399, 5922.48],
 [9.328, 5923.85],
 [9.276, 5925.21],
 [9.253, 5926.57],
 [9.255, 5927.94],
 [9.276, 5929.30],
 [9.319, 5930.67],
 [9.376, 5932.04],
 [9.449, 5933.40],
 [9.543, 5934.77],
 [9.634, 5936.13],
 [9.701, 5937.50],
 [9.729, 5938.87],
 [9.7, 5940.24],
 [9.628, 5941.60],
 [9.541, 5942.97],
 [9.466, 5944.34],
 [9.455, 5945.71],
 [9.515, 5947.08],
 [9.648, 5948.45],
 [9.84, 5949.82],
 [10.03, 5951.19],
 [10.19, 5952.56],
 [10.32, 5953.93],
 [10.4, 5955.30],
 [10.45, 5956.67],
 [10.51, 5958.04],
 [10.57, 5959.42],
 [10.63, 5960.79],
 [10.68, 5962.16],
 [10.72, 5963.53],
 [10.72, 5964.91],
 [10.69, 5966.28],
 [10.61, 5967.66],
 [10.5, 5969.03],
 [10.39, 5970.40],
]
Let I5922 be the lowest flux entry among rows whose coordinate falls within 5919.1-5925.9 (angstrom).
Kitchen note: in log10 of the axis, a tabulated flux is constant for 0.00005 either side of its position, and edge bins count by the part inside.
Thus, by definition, 9.276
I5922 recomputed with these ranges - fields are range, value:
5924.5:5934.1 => 9.253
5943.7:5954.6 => 9.455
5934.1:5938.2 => 9.543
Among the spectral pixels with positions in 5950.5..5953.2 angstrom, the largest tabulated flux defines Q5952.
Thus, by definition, 10.19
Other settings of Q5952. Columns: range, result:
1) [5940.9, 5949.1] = 9.648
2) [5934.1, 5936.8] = 9.634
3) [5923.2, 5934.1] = 9.449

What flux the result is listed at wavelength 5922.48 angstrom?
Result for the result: 9.399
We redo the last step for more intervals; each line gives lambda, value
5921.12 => 9.483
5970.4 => 10.39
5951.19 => 10.03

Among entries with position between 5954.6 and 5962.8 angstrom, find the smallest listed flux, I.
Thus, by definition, 10.4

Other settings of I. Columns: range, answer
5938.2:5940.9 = 9.7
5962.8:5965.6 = 10.72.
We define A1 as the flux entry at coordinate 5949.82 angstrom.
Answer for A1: 9.84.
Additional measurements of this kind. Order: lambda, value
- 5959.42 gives 10.57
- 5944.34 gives 9.466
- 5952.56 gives 10.19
